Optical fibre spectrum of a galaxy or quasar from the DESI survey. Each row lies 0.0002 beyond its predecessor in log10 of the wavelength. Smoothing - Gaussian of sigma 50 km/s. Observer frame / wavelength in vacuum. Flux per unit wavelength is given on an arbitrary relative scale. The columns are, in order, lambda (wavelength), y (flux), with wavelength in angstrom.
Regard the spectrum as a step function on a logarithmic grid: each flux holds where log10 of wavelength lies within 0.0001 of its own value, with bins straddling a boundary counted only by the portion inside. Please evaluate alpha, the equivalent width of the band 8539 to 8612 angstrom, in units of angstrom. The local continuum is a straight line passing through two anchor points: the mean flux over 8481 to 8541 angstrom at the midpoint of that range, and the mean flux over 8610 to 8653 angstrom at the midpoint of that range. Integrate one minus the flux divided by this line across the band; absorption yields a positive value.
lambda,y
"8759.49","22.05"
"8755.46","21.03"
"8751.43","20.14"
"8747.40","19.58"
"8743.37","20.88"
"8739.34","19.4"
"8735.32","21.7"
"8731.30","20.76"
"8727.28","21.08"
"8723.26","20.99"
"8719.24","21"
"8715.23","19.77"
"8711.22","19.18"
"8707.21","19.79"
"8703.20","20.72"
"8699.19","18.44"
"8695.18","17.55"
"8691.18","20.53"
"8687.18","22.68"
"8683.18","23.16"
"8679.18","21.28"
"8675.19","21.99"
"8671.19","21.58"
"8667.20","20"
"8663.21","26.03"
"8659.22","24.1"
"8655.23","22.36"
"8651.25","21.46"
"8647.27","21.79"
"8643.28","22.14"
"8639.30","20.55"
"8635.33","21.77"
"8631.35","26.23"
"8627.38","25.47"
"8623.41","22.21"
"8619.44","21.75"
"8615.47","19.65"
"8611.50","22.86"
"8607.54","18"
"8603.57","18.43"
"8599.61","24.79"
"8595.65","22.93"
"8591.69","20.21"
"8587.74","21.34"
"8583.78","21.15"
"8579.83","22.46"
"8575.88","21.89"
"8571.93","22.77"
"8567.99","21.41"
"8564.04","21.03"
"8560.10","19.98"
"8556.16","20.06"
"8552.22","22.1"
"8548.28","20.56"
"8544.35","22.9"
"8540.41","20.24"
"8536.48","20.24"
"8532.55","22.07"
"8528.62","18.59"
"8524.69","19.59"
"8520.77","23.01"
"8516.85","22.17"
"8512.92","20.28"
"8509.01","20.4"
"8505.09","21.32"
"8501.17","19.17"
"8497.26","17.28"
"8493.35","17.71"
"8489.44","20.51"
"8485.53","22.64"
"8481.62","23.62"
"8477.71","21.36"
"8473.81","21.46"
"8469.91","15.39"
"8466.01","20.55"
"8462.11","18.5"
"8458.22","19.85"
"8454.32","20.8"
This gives 0.6 angstrom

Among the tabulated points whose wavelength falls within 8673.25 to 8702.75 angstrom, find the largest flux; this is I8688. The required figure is 23.16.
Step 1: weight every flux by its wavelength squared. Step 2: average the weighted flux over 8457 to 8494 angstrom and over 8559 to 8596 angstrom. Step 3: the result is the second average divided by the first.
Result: 1.09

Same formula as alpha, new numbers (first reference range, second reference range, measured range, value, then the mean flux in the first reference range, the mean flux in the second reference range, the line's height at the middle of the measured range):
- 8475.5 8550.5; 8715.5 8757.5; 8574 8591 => -0.7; 20.7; 20.6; 20.7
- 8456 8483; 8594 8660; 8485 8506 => 0.9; 20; 22.1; 20.4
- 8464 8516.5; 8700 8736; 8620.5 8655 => -3.9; 20.2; 20.4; 20.4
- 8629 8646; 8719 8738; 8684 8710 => 1.9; 22.7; 21.1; 21.6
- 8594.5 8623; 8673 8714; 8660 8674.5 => -1.3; 21.2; 20.5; 20.7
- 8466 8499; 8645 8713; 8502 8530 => -0.7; 20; 21.3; 20.3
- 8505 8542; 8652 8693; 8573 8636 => -1.0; 20.8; 22.4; 21.6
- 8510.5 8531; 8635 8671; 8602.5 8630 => 0.5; 20.8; 22.2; 21.8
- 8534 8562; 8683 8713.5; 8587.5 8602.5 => -1.1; 20.9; 20.1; 20.6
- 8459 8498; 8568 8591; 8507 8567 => 0.4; 20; 21.8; 21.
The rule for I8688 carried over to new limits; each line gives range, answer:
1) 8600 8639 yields 26.23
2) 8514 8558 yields 23.01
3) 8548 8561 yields 22.1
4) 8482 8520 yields 22.64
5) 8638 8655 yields 22.14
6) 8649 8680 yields 26.03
